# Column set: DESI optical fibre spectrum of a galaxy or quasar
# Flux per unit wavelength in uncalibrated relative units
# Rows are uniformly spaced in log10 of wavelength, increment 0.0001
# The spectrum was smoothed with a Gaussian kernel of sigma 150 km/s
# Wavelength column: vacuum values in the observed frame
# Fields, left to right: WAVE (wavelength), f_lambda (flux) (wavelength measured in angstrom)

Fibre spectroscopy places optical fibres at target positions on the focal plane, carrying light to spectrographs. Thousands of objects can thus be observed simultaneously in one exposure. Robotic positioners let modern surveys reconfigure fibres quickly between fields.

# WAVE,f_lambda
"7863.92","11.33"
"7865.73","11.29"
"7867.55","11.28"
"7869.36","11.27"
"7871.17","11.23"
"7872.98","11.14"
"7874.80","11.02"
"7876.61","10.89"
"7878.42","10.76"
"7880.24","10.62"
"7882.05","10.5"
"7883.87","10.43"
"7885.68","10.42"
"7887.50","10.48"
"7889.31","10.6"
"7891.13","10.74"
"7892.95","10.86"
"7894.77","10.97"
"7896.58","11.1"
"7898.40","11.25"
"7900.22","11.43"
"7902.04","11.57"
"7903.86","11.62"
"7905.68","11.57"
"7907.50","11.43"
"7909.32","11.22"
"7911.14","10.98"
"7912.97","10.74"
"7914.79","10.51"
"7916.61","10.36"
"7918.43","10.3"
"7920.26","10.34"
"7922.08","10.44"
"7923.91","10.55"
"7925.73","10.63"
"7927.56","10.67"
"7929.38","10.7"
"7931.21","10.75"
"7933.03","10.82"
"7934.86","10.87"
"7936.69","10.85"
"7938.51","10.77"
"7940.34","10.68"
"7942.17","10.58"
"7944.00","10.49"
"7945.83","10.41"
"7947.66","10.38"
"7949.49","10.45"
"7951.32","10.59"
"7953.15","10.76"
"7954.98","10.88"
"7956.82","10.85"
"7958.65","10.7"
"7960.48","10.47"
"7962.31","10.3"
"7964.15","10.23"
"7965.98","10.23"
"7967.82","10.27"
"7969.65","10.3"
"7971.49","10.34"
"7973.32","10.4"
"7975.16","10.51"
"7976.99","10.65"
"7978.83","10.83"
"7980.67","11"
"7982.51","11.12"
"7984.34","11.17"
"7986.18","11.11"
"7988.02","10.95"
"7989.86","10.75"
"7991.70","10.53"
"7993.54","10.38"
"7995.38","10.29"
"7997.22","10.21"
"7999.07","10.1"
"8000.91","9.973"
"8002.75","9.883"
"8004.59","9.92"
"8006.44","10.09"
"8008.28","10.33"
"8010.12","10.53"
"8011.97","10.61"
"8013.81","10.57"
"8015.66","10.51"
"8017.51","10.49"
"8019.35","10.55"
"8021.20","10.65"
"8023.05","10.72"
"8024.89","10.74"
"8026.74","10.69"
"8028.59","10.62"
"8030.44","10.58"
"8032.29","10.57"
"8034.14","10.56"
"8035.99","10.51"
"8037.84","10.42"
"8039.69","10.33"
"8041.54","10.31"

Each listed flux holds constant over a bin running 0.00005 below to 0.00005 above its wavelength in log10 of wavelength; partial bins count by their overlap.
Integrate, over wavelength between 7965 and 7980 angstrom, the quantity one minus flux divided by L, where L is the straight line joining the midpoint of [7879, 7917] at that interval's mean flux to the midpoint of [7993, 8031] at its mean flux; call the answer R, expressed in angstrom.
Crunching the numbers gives 0.2 angstrom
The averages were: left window 10.9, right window 10.4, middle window 10.5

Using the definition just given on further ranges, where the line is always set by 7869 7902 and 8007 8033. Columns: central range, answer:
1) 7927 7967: 0.51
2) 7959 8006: 0.83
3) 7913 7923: 0.36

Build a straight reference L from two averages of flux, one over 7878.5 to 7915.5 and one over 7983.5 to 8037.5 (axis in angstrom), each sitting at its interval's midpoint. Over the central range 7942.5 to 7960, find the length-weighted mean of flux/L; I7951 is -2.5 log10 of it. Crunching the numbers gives 0.013 mag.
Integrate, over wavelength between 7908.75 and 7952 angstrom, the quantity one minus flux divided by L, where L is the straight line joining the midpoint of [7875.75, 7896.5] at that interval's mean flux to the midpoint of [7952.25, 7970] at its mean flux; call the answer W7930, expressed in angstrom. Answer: -0.19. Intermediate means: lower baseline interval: 10.7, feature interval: 10.6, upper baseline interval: 10.5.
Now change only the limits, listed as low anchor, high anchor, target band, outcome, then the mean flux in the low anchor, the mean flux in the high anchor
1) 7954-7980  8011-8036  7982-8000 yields -0.18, 10.5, 10.6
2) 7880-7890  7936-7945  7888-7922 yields -1.26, 10.5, 10.7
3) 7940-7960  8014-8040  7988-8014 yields 0.66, 10.6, 10.6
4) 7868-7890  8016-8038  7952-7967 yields 0.19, 10.8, 10.6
